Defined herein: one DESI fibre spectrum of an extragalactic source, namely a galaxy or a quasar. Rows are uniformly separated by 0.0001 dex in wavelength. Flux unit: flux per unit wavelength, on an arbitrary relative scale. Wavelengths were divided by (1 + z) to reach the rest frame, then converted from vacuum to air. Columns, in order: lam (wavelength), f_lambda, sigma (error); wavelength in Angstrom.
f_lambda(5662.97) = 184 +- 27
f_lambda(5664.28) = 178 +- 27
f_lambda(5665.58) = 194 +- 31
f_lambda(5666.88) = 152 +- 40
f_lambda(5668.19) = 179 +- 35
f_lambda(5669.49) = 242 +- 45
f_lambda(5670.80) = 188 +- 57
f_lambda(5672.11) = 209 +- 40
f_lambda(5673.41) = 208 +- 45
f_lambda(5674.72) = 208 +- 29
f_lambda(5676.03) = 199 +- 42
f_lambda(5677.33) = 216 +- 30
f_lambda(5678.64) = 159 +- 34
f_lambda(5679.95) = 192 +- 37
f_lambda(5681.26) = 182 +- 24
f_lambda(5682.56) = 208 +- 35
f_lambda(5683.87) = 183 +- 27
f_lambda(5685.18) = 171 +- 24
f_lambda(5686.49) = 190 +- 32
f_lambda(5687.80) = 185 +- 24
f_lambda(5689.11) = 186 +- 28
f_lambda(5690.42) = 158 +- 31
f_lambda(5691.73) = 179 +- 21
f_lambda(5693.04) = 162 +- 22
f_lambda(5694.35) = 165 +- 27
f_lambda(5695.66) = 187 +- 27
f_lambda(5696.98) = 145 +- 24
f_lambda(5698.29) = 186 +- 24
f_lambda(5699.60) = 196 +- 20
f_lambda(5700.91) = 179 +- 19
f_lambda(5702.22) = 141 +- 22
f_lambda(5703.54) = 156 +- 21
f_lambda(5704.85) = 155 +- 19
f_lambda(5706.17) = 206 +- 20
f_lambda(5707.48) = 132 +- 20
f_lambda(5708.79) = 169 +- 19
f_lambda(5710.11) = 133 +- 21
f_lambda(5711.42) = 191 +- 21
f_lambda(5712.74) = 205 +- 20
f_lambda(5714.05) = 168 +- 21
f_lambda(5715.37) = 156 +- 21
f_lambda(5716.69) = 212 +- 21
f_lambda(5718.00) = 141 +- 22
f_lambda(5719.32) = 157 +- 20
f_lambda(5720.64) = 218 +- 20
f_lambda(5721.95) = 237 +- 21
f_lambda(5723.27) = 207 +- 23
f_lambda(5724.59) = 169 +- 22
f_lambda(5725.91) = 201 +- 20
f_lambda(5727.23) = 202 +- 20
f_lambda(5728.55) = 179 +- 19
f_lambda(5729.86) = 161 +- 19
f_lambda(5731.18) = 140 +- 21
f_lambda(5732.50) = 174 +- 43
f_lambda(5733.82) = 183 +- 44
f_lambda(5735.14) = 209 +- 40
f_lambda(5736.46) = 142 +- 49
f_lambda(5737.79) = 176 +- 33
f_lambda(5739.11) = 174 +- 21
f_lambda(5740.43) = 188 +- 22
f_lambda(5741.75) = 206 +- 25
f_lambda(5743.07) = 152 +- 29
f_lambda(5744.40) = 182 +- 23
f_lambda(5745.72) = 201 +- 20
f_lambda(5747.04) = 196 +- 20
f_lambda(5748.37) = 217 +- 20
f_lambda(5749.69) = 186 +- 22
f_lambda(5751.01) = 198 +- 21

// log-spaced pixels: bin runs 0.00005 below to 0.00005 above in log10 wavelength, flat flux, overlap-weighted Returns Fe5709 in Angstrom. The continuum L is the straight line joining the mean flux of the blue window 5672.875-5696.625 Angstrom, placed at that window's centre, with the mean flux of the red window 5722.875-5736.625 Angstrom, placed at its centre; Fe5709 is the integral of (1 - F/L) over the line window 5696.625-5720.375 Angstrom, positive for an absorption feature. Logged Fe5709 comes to 1.7 Angstrom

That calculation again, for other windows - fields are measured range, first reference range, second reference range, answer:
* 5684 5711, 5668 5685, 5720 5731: 3.7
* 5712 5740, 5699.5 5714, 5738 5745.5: -1.0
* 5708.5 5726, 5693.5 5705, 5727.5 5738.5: -1.3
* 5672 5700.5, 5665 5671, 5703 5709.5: -1.0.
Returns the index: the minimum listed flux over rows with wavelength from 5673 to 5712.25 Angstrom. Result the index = 132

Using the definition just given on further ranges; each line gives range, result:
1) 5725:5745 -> 140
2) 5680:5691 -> 158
